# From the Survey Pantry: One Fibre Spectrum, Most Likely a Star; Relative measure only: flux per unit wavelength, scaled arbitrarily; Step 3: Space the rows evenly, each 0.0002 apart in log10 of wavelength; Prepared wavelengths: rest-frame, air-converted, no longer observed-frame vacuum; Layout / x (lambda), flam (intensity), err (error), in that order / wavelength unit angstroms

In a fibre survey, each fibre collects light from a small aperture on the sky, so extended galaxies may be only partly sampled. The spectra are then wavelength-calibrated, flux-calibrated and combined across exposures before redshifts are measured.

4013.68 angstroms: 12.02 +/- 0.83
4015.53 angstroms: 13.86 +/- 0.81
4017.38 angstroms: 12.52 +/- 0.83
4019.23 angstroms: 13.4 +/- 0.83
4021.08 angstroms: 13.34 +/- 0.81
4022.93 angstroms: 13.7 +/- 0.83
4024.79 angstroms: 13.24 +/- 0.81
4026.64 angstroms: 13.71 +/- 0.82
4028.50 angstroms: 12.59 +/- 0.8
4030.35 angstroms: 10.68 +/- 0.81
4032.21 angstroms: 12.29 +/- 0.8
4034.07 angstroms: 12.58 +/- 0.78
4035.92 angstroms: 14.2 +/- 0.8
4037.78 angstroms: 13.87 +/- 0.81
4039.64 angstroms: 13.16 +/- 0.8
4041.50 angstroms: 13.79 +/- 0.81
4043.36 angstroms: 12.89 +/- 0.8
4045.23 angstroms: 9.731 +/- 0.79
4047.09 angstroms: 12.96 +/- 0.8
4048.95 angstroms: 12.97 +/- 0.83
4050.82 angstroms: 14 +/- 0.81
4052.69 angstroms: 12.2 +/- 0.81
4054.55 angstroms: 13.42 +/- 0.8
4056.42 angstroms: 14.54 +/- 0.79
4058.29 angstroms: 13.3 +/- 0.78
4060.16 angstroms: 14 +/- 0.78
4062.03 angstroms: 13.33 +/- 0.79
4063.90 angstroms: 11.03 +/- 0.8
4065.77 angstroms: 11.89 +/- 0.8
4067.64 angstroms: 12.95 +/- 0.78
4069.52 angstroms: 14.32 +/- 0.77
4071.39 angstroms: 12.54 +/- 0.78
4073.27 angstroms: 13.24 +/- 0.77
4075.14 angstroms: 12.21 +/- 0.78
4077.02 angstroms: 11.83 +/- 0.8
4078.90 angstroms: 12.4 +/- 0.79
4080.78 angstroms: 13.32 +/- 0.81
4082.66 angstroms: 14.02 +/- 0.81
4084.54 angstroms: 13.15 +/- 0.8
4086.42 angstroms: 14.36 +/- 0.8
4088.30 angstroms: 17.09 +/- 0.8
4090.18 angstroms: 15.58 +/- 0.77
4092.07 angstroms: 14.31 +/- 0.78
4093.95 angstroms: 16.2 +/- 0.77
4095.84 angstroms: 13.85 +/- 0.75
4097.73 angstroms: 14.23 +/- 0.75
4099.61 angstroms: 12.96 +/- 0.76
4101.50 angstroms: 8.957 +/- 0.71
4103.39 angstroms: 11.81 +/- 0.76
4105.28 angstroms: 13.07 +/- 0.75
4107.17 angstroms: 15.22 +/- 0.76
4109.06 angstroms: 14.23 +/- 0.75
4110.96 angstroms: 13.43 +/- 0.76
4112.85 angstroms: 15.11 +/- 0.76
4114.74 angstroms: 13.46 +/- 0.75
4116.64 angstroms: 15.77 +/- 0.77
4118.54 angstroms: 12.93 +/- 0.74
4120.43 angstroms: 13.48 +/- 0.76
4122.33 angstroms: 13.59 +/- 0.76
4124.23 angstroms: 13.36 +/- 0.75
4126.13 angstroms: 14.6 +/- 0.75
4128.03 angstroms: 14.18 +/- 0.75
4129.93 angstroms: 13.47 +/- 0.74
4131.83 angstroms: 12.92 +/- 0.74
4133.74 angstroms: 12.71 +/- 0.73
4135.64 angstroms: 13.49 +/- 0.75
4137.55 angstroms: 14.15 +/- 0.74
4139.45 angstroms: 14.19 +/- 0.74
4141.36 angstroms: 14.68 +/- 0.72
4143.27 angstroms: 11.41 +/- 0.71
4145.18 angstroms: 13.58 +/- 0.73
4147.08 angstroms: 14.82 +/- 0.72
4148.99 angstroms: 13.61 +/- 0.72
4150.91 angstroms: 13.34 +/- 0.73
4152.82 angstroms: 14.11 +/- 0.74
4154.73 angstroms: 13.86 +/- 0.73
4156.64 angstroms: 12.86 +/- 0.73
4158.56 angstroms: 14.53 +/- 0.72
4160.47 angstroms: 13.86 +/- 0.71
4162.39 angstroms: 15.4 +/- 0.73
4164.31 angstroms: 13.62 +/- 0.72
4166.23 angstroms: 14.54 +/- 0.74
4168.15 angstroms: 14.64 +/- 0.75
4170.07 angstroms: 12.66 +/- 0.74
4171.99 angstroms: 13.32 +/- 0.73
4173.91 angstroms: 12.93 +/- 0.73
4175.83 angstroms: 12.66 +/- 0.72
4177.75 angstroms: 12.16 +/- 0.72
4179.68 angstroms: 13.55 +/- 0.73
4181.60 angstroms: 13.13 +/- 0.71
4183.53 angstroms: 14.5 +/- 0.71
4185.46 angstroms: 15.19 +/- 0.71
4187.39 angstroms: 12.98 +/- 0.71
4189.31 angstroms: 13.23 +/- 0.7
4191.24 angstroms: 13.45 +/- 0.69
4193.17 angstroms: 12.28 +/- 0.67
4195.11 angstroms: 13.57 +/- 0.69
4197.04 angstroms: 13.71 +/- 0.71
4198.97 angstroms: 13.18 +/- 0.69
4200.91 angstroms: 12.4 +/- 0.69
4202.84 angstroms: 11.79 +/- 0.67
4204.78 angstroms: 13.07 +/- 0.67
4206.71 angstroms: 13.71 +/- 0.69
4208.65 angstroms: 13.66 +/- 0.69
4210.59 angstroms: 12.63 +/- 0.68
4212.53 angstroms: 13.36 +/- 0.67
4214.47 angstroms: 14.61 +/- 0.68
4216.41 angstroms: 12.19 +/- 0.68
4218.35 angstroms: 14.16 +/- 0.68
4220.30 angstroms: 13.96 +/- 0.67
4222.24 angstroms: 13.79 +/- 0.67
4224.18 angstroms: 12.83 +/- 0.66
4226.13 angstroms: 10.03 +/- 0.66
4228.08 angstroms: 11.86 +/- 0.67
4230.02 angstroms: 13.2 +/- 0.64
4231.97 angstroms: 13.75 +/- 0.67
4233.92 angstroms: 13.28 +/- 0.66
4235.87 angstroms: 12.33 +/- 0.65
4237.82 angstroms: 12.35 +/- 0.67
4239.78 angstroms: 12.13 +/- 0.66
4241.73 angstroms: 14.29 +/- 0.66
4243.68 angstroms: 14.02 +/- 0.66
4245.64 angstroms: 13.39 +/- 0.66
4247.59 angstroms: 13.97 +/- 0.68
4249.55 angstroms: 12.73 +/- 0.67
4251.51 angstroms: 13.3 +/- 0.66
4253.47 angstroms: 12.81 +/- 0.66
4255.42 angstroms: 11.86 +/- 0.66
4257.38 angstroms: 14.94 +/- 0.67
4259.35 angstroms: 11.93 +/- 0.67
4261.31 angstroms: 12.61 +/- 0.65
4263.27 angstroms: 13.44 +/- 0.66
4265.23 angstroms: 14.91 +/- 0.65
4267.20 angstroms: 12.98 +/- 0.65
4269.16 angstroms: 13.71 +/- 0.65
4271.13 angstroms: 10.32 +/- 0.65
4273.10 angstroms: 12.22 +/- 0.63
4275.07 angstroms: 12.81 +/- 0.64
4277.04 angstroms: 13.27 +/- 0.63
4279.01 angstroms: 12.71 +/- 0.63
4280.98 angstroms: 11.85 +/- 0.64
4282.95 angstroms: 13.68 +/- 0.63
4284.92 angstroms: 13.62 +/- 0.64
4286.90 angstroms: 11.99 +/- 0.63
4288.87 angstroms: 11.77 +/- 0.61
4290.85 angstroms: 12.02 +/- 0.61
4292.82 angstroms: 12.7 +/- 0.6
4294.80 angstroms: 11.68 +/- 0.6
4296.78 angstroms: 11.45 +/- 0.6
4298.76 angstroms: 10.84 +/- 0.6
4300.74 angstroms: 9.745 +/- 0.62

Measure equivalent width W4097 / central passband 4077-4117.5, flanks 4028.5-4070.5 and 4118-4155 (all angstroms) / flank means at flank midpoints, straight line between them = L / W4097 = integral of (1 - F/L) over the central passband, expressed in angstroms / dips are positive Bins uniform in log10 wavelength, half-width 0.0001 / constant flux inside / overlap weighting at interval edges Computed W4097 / -1.74 angstroms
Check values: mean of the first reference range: 12.9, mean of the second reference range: 13.6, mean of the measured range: 13.9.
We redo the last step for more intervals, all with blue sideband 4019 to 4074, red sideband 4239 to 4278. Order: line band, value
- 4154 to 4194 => -1.7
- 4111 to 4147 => -2.0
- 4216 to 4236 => 0.3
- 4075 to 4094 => -1.5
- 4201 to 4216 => -0.1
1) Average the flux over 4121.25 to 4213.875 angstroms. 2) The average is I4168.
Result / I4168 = 13.5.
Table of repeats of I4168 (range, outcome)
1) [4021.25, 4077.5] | 12.9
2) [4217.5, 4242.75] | 12.9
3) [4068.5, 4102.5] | 13.6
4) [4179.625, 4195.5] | 13.5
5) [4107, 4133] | 13.9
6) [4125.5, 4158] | 13.6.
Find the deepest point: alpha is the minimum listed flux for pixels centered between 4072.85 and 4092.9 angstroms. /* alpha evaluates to 11.83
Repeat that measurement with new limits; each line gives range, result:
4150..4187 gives 12.16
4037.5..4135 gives 8.957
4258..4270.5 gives 11.93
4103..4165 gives 11.41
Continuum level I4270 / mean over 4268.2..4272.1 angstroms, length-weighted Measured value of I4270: 12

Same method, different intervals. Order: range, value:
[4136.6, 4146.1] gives 13.6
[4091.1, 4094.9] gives 15.2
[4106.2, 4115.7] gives 14.3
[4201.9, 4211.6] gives 13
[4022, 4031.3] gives 12.8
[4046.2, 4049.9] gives 13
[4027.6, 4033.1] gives 11.9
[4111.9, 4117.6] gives 14.8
